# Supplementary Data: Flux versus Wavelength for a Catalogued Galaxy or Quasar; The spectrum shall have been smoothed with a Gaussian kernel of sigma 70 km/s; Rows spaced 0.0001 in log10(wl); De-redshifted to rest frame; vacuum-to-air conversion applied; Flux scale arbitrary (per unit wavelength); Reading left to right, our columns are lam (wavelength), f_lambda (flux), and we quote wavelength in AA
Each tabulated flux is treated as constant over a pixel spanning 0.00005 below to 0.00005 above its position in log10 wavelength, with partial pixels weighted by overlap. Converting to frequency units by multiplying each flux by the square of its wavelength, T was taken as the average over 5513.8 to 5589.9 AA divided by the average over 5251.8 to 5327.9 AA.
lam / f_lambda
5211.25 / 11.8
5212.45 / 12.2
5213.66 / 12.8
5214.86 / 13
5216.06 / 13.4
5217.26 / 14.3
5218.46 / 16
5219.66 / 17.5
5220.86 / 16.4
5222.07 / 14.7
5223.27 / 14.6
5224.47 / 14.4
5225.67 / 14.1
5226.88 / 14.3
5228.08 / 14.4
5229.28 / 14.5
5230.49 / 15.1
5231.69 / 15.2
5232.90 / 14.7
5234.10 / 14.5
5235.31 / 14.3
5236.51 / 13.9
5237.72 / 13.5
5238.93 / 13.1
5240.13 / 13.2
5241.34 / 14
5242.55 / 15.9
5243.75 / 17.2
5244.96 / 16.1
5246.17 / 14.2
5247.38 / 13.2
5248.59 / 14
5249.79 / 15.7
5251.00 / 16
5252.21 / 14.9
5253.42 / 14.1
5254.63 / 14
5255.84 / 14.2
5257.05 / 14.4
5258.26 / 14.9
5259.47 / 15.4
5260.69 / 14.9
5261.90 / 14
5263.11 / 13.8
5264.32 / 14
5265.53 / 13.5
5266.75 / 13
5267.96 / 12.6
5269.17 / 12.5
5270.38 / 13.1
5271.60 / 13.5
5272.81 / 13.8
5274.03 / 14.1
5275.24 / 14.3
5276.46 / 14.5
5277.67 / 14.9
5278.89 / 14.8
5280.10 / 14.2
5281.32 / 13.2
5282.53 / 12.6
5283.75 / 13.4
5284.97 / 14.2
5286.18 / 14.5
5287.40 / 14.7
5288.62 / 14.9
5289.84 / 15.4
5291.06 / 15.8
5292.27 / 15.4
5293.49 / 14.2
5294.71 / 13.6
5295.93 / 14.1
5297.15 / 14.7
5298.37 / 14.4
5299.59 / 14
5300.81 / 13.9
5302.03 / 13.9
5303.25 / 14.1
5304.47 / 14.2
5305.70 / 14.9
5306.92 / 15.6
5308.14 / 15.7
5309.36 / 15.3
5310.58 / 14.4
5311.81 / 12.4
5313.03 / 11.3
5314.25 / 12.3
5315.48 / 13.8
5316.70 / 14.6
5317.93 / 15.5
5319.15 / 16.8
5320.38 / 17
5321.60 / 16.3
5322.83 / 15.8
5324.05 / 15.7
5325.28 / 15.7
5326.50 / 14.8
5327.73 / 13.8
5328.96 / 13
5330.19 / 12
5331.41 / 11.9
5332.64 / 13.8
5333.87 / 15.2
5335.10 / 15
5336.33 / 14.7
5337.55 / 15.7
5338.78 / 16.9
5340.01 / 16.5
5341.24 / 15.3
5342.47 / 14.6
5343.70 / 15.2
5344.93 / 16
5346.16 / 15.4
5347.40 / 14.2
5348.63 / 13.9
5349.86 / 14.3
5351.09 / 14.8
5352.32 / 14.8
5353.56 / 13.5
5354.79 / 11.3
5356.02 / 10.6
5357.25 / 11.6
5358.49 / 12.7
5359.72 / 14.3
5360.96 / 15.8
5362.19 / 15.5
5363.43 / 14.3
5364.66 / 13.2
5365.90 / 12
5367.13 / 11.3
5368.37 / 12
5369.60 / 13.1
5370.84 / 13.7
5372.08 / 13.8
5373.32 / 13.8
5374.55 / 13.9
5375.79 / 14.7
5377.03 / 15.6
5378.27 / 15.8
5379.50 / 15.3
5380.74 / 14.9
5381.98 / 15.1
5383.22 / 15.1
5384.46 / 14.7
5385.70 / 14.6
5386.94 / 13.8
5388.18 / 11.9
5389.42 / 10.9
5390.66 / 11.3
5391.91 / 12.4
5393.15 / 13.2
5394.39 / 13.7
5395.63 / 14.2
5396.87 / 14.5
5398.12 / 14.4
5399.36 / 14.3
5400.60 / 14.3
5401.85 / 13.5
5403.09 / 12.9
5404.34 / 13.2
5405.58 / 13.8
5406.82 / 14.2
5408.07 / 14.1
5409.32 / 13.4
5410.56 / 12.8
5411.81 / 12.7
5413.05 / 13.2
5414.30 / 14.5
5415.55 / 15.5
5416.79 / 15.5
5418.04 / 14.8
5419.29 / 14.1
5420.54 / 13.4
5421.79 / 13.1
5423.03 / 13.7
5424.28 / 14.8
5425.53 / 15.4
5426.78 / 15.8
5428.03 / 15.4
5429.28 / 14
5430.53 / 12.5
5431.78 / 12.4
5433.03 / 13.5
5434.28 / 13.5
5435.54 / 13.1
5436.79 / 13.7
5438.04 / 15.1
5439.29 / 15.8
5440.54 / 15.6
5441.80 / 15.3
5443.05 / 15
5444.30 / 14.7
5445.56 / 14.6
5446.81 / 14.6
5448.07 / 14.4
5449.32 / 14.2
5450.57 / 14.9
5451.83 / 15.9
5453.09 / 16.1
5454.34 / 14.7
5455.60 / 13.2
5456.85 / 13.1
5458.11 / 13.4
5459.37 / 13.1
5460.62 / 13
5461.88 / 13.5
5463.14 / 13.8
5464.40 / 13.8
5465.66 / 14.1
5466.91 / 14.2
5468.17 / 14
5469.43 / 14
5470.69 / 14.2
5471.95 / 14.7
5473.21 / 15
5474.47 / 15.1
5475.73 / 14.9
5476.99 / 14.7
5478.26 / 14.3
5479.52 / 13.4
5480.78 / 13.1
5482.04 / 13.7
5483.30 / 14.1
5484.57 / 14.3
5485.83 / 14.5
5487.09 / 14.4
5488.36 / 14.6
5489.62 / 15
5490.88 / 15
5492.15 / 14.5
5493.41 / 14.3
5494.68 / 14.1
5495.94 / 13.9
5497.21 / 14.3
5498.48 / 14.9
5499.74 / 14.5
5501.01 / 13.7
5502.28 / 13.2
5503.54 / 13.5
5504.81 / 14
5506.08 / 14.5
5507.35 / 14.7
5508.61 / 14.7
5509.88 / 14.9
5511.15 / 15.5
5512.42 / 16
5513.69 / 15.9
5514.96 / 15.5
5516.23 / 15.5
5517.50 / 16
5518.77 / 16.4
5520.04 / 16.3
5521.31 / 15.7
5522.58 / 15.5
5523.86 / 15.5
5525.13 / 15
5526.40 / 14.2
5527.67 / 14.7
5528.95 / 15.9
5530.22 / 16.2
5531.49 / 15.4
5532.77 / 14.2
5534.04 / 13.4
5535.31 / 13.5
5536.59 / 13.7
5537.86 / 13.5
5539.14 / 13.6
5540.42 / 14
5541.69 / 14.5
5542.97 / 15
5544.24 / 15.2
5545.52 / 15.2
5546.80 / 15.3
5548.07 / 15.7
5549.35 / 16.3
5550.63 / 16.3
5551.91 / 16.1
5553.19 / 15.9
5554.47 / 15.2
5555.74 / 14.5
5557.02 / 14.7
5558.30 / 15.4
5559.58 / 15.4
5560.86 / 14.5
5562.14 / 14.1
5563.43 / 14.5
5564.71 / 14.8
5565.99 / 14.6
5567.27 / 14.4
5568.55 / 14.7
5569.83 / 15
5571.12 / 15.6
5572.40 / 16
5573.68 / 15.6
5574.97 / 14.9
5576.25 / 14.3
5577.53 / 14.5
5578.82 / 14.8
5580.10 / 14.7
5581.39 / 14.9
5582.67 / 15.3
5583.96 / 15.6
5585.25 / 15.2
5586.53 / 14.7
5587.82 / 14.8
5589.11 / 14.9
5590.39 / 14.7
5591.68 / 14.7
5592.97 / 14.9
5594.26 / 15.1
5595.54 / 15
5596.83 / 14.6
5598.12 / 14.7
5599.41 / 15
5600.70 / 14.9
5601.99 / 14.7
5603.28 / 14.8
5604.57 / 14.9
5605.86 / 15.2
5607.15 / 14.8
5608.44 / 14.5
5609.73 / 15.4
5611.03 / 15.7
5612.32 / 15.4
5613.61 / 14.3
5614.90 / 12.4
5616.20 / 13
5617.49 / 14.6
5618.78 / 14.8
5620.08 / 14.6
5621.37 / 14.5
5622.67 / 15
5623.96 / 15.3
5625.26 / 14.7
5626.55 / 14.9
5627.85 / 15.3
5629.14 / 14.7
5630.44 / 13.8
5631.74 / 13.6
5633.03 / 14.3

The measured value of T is 1.2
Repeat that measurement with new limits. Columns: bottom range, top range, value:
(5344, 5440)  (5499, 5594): 1.14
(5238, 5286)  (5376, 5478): 1.06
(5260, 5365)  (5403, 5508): 1.05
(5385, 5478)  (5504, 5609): 1.12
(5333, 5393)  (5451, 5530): 1.09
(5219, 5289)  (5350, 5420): 1.00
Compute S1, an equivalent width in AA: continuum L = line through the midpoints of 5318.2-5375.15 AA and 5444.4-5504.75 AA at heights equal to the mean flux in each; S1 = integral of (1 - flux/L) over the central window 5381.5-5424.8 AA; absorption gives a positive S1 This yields 1.49 AA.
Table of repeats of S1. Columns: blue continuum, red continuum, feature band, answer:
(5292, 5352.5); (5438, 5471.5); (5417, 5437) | 0.6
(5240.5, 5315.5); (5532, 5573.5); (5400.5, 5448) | 1.4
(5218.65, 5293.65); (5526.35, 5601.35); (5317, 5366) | 0.2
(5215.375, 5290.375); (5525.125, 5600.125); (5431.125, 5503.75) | 2.4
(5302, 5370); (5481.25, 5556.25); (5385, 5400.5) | 1.2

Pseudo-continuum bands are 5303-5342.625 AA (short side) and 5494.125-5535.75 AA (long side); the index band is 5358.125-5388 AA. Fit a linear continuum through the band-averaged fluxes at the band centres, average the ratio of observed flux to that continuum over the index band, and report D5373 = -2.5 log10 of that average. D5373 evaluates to 0.05 mag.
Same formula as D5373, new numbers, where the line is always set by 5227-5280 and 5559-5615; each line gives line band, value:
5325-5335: 0.05 mag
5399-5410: 0.06 mag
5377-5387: -0.04 mag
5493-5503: 0.05 mag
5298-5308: 0.00 mag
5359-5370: 0.08 mag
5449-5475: 0.04 mag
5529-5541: 0.04 mag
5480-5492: 0.03 mag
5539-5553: -0.03 mag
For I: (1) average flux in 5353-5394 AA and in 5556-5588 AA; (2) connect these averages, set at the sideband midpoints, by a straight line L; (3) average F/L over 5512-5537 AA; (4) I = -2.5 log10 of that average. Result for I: -0.05 mag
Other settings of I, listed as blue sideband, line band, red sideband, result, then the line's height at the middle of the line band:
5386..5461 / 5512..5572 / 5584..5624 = -0.04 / 14.5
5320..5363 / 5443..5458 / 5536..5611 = 0.01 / 14.7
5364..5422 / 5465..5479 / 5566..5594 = -0.02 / 14.3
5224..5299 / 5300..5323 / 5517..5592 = -0.01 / 14.4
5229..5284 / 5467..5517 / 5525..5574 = 0.02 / 14.8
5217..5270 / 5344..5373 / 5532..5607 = 0.08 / 14.6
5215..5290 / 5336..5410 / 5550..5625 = 0.04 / 14.6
